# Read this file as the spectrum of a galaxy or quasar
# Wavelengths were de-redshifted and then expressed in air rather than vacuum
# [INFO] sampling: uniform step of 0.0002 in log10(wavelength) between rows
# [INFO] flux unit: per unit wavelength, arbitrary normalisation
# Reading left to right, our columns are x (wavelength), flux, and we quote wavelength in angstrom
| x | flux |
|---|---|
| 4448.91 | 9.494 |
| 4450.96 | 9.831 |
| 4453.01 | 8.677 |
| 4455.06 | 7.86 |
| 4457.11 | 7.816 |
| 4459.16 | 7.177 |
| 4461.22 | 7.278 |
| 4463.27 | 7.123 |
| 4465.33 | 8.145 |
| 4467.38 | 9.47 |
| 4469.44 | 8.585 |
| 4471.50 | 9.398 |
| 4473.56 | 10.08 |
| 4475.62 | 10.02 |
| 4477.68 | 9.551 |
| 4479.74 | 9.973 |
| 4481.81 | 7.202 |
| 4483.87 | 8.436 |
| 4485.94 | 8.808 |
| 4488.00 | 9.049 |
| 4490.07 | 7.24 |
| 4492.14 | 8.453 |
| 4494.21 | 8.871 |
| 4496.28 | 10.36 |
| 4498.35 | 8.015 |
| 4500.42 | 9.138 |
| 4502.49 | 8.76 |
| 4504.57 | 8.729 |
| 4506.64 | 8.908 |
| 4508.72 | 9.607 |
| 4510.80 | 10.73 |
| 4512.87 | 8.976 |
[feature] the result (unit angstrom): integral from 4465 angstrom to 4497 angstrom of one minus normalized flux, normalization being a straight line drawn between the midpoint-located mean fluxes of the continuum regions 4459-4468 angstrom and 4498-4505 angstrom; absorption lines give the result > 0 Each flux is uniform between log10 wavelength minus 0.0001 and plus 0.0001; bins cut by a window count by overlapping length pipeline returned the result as -2.9 angstrom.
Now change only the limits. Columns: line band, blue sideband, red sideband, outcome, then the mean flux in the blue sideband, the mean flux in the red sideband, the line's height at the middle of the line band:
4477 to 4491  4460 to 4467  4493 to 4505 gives -0.3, 7.69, 8.98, 8.44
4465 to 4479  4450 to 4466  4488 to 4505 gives -1.9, 7.98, 8.71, 8.25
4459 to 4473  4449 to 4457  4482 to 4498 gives 0.7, 8.76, 8.63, 8.72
